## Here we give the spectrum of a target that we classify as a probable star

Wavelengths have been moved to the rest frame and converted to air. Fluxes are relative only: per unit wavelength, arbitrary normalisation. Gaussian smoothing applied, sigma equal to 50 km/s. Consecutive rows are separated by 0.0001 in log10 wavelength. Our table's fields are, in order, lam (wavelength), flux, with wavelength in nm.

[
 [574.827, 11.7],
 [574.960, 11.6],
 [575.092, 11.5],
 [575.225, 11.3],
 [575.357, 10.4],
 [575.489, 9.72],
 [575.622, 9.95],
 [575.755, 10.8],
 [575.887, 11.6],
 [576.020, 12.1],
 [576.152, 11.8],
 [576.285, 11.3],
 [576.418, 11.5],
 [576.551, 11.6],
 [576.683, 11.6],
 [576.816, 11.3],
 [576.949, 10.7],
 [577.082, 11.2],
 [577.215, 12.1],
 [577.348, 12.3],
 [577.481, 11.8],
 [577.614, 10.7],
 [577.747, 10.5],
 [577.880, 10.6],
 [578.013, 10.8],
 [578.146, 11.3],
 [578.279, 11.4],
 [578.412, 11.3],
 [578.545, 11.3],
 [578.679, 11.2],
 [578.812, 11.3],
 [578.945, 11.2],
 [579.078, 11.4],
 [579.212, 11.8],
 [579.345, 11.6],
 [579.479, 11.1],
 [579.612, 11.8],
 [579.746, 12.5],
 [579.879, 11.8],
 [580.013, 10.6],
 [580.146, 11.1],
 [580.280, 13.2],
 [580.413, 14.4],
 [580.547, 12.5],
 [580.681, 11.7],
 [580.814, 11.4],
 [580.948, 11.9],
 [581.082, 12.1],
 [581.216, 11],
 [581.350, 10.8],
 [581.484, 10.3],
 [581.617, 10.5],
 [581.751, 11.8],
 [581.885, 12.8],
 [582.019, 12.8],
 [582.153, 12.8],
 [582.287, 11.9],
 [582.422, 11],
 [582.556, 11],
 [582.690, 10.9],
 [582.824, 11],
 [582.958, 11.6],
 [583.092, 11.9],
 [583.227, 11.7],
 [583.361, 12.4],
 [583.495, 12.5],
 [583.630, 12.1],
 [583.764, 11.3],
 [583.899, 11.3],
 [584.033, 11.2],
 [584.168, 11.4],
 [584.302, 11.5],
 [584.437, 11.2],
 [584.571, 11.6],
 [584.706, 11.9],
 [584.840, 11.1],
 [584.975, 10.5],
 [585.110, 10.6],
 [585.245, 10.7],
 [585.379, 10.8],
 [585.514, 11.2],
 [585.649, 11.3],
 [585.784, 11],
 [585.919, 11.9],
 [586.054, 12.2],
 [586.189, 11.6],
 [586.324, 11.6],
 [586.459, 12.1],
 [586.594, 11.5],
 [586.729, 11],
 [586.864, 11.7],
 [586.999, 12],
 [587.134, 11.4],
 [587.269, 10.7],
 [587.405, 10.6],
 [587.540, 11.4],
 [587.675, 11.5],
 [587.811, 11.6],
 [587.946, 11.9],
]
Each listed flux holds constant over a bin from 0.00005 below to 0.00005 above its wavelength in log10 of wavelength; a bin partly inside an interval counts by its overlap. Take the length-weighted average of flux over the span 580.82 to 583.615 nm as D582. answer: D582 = 11.6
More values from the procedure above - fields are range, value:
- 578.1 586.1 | 11.6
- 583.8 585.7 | 11.2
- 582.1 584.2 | 11.6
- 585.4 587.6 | 11.4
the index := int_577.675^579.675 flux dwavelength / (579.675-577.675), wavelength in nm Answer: 11.2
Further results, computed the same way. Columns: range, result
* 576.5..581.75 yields 11.5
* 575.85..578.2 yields 11.4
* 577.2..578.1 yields 11.2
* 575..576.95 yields 11.2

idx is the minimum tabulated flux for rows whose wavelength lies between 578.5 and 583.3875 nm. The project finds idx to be 10.3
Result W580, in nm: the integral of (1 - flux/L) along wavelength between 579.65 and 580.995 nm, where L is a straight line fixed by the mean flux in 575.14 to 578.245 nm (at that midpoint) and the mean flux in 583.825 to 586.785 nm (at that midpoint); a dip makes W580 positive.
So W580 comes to -0.104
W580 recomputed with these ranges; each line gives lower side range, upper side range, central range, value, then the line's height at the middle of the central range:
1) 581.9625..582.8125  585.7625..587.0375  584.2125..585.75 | 0.07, 11.7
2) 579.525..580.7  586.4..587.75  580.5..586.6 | 0.14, 11.8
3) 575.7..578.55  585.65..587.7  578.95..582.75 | -0.11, 11.4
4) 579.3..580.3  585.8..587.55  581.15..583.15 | 0.02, 11.6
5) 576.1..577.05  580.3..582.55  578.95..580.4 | -0.01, 11.7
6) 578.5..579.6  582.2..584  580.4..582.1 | -0.04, 11.5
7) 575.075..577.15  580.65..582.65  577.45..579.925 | 0.00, 11.3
